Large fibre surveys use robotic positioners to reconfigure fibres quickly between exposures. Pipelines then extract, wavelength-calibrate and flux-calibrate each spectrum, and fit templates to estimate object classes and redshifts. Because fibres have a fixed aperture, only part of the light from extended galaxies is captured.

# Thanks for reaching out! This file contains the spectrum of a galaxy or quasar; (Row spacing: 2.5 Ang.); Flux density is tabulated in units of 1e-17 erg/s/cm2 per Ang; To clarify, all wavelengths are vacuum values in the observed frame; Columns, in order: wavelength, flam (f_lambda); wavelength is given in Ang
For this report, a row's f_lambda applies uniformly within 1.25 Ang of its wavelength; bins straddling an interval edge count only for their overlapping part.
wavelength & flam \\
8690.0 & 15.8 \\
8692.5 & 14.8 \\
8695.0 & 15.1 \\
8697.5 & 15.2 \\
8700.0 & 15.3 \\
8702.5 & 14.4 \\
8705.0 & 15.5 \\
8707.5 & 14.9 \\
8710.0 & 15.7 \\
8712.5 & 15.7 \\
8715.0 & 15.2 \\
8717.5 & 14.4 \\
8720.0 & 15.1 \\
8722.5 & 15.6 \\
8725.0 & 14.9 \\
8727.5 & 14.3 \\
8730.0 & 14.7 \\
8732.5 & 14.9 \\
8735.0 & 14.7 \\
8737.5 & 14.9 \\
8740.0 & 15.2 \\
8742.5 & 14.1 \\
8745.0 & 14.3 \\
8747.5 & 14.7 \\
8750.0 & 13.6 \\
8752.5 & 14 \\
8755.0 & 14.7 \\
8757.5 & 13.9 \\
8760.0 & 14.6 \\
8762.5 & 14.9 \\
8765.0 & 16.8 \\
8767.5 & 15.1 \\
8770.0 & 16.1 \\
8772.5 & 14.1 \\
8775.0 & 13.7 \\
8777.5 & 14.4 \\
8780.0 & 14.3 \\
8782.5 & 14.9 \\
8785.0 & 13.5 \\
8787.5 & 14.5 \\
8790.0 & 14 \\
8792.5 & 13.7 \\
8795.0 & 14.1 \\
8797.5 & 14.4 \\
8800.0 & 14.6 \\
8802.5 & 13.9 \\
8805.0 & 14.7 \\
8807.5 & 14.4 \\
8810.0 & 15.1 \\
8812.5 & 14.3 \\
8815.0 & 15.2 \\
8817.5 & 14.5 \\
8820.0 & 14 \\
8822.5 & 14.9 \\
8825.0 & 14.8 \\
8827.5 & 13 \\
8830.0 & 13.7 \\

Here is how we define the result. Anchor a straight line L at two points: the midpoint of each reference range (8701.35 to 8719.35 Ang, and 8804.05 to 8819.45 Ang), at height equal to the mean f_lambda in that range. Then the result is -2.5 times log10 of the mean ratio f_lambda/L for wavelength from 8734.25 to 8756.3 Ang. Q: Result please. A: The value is 0.04 mag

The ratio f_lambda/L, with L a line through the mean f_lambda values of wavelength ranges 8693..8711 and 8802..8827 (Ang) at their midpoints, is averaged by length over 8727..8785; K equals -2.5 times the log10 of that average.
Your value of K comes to 0.017 mag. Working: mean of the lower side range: 15.1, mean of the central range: 14.6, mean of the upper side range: 14.6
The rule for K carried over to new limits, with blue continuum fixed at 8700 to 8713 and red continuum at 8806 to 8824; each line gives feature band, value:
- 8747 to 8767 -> 0.02 mag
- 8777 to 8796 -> 0.05 mag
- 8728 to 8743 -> 0.02 mag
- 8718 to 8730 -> 0.02 mag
